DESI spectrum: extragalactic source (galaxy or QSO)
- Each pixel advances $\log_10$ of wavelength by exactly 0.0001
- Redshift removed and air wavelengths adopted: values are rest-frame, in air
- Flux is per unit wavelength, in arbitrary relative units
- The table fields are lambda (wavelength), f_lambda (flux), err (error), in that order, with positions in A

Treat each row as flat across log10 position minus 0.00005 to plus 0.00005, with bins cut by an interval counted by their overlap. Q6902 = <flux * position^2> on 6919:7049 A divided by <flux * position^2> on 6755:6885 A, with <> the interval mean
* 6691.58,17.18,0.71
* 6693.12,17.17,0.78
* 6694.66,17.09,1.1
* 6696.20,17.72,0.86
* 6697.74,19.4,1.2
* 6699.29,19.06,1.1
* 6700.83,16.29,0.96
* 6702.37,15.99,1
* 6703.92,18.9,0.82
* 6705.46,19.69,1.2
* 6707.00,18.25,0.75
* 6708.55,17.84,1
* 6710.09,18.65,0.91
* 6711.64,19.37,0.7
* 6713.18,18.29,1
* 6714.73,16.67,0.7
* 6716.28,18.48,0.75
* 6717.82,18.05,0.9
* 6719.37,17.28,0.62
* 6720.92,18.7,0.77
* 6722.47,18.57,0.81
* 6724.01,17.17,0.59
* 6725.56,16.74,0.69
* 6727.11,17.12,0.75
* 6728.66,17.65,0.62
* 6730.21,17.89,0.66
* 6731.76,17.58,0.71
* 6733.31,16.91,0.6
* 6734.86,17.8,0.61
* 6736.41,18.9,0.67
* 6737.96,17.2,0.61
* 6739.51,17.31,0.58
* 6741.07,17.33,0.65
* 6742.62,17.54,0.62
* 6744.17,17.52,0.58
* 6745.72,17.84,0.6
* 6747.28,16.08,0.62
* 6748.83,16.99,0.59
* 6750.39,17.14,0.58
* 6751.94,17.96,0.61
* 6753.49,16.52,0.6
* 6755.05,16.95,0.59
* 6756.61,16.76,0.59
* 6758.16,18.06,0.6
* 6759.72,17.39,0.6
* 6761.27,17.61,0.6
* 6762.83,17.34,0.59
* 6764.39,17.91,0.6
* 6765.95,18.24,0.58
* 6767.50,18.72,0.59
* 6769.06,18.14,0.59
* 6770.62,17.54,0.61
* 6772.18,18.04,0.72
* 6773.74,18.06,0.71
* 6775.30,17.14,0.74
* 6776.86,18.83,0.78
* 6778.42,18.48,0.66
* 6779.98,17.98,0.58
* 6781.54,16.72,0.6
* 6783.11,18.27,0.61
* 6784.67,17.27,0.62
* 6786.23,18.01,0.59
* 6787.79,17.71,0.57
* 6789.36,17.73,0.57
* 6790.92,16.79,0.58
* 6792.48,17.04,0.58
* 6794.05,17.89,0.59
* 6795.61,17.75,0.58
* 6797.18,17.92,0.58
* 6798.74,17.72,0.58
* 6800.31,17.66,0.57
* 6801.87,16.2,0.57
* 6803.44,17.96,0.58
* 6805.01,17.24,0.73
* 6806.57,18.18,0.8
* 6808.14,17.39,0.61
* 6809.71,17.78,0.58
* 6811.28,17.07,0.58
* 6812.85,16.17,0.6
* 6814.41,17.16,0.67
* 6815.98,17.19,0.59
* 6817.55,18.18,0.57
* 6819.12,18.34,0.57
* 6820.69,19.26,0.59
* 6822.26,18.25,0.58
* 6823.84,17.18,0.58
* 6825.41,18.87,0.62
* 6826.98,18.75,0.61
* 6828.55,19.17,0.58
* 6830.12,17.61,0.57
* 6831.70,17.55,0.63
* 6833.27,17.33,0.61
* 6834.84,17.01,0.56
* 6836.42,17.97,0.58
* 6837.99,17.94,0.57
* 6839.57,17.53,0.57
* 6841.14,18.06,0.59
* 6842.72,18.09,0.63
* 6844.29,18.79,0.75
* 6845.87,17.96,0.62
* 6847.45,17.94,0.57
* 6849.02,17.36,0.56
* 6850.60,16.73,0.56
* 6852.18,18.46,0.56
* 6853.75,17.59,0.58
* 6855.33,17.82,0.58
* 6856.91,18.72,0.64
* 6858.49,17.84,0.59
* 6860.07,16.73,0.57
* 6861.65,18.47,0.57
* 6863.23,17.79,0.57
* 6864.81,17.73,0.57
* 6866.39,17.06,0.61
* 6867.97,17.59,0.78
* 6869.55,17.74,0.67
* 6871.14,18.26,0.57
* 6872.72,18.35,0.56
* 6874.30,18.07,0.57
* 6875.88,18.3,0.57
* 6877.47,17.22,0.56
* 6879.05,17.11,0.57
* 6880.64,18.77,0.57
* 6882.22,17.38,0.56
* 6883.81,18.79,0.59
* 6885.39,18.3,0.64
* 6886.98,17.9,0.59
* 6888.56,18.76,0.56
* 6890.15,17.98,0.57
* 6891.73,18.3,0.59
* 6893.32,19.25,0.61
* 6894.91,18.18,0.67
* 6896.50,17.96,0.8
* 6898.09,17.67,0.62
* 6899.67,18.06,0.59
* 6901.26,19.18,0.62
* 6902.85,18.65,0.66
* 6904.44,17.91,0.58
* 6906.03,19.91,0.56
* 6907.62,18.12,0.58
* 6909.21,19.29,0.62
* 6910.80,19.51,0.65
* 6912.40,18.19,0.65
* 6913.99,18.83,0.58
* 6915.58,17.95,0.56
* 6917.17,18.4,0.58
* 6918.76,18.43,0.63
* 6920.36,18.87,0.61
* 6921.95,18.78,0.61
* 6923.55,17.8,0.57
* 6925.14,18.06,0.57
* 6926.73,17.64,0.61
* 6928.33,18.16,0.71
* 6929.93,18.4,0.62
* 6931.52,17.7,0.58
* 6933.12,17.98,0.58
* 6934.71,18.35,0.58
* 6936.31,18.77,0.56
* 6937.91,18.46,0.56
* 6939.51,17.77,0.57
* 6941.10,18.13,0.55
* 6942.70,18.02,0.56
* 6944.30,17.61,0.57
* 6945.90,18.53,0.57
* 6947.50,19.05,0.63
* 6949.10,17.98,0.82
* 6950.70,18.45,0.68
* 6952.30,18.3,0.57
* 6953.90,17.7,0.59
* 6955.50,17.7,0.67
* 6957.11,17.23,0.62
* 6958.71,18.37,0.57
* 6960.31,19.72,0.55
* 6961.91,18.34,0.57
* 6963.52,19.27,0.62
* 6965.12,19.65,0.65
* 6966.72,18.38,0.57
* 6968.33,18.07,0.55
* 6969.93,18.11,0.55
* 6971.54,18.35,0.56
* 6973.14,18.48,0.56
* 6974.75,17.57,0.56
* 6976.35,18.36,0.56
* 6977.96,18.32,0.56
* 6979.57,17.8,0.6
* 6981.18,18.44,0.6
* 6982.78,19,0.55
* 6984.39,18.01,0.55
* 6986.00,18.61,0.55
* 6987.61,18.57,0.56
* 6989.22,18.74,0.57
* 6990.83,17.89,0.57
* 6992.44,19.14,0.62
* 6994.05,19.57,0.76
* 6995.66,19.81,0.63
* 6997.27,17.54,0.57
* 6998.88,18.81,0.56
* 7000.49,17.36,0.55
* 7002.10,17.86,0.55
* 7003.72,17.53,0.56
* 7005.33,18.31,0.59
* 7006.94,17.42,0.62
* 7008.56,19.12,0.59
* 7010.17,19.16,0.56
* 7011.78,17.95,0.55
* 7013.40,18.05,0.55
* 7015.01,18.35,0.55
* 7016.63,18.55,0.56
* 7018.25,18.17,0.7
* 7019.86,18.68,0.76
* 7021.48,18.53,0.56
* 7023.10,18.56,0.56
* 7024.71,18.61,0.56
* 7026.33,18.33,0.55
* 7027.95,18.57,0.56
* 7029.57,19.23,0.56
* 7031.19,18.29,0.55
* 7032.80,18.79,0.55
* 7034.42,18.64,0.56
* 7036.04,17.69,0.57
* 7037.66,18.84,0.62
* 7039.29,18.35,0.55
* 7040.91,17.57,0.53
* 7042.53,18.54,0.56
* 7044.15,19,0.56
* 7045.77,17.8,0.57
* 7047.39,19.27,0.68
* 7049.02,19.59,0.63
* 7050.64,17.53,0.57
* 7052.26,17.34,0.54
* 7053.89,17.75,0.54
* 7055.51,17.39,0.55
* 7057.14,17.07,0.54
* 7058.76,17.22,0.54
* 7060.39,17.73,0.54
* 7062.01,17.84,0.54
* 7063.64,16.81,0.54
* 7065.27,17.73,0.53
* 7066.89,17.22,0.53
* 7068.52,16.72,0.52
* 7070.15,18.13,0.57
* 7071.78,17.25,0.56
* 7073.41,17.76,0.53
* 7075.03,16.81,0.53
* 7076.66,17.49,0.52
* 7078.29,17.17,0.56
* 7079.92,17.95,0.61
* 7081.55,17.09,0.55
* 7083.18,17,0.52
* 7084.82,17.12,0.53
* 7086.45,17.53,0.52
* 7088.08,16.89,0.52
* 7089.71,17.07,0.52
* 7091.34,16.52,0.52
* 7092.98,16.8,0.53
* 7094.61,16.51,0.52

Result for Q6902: 1.1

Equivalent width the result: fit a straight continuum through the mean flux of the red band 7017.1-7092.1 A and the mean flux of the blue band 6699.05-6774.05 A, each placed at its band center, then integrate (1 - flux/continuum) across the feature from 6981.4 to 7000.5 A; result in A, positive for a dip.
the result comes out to -0.9 A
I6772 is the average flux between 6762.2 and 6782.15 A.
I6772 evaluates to 18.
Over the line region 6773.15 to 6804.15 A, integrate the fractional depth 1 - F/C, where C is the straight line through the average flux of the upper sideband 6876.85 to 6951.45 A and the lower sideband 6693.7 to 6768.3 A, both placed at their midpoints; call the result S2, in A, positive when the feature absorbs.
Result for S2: 0.4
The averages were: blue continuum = 17.7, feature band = 17.7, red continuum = 18.3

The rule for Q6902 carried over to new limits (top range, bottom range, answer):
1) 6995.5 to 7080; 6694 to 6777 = 1.11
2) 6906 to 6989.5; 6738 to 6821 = 1.10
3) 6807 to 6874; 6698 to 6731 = 1.03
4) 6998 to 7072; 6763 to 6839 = 1.09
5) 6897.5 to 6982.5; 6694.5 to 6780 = 1.10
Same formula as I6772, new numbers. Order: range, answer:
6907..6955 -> 18.3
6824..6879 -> 17.9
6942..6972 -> 18.4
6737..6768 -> 17.4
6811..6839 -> 17.8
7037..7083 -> 17.7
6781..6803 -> 17.5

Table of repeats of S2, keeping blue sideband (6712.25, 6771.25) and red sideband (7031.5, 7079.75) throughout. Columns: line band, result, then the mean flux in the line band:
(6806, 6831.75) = -0.4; 17.9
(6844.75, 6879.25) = -0.2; 17.8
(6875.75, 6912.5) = -1.4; 18.4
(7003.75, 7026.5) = -0.7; 18.4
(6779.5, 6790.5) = 0.0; 17.6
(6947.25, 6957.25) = -0.2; 18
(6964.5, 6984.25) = -0.6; 18.4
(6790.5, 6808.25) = 0.1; 17.5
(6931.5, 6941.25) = -0.3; 18.2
